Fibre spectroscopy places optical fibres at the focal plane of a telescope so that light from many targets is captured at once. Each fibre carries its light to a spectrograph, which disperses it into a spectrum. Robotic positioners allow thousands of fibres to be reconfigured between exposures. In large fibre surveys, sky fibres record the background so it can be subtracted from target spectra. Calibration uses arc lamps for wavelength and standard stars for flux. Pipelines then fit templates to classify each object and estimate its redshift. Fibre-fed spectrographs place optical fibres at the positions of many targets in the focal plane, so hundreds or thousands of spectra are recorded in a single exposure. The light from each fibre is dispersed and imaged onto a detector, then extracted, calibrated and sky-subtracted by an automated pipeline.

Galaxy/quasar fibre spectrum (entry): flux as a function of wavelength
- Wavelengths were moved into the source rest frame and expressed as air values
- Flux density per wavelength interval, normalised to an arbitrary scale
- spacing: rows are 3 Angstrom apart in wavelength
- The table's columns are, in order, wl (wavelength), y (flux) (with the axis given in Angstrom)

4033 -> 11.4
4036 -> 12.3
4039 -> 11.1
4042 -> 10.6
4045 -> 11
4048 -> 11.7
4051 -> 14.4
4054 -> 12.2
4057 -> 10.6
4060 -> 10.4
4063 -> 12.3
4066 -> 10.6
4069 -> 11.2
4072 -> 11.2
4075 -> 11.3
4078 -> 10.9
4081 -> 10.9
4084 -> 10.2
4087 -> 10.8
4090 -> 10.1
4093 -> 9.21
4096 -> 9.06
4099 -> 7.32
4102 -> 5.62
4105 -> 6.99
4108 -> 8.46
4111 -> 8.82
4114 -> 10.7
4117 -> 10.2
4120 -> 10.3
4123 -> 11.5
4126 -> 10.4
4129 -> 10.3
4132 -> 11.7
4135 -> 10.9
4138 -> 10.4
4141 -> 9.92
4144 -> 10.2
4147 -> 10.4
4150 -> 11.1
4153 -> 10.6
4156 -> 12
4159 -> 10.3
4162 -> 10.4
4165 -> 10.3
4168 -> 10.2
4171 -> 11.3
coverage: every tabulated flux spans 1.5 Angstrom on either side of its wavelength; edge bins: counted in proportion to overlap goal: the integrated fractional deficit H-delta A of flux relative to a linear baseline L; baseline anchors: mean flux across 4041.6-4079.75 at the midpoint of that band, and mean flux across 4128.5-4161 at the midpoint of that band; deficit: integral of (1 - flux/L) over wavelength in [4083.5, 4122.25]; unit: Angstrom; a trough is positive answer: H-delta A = 7.0 Angstrom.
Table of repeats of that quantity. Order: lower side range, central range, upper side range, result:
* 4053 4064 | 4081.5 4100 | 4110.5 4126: 2.12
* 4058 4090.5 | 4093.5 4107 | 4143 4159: 4.28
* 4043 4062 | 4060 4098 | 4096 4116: -2.56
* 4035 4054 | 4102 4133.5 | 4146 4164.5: 3.98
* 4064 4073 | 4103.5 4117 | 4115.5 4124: 2.26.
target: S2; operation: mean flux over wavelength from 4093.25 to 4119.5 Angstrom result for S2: 8.51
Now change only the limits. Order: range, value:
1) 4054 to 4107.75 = 9.95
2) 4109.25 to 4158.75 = 10.6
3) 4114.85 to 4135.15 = 10.7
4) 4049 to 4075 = 11.6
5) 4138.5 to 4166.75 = 10.6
